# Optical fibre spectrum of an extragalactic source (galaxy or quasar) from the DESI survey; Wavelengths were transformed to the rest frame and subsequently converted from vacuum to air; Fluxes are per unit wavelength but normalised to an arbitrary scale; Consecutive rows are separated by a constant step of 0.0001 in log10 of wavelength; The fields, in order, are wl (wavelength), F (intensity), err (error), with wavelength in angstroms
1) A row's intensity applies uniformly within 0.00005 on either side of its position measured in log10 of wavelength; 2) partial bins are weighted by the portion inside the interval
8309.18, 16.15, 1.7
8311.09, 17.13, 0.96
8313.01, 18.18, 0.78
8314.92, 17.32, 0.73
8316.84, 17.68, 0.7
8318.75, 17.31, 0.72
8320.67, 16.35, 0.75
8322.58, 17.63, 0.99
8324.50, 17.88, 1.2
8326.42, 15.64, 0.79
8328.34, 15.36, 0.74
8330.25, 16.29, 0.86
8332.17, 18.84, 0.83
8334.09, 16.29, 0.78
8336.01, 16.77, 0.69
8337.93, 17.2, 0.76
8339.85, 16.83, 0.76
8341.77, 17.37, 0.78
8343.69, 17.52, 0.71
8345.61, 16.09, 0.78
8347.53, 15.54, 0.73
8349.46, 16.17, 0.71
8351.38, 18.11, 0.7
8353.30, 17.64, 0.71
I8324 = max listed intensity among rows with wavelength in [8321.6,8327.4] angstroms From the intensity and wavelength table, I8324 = 17.88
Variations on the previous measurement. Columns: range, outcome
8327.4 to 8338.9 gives 18.84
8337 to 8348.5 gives 17.52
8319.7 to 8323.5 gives 17.63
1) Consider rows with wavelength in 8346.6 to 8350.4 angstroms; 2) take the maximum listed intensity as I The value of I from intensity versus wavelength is 16.17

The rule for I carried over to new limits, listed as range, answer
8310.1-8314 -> 18.18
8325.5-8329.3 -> 15.64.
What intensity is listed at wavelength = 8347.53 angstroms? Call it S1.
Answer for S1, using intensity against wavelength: 15.54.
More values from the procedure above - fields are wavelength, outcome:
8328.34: 15.36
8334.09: 16.29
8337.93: 17.2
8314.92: 17.32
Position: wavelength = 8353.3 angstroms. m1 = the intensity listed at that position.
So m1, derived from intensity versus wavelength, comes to 17.64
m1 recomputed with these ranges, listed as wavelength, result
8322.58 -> 17.63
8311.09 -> 17.13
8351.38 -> 18.11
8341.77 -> 17.37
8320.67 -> 16.35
